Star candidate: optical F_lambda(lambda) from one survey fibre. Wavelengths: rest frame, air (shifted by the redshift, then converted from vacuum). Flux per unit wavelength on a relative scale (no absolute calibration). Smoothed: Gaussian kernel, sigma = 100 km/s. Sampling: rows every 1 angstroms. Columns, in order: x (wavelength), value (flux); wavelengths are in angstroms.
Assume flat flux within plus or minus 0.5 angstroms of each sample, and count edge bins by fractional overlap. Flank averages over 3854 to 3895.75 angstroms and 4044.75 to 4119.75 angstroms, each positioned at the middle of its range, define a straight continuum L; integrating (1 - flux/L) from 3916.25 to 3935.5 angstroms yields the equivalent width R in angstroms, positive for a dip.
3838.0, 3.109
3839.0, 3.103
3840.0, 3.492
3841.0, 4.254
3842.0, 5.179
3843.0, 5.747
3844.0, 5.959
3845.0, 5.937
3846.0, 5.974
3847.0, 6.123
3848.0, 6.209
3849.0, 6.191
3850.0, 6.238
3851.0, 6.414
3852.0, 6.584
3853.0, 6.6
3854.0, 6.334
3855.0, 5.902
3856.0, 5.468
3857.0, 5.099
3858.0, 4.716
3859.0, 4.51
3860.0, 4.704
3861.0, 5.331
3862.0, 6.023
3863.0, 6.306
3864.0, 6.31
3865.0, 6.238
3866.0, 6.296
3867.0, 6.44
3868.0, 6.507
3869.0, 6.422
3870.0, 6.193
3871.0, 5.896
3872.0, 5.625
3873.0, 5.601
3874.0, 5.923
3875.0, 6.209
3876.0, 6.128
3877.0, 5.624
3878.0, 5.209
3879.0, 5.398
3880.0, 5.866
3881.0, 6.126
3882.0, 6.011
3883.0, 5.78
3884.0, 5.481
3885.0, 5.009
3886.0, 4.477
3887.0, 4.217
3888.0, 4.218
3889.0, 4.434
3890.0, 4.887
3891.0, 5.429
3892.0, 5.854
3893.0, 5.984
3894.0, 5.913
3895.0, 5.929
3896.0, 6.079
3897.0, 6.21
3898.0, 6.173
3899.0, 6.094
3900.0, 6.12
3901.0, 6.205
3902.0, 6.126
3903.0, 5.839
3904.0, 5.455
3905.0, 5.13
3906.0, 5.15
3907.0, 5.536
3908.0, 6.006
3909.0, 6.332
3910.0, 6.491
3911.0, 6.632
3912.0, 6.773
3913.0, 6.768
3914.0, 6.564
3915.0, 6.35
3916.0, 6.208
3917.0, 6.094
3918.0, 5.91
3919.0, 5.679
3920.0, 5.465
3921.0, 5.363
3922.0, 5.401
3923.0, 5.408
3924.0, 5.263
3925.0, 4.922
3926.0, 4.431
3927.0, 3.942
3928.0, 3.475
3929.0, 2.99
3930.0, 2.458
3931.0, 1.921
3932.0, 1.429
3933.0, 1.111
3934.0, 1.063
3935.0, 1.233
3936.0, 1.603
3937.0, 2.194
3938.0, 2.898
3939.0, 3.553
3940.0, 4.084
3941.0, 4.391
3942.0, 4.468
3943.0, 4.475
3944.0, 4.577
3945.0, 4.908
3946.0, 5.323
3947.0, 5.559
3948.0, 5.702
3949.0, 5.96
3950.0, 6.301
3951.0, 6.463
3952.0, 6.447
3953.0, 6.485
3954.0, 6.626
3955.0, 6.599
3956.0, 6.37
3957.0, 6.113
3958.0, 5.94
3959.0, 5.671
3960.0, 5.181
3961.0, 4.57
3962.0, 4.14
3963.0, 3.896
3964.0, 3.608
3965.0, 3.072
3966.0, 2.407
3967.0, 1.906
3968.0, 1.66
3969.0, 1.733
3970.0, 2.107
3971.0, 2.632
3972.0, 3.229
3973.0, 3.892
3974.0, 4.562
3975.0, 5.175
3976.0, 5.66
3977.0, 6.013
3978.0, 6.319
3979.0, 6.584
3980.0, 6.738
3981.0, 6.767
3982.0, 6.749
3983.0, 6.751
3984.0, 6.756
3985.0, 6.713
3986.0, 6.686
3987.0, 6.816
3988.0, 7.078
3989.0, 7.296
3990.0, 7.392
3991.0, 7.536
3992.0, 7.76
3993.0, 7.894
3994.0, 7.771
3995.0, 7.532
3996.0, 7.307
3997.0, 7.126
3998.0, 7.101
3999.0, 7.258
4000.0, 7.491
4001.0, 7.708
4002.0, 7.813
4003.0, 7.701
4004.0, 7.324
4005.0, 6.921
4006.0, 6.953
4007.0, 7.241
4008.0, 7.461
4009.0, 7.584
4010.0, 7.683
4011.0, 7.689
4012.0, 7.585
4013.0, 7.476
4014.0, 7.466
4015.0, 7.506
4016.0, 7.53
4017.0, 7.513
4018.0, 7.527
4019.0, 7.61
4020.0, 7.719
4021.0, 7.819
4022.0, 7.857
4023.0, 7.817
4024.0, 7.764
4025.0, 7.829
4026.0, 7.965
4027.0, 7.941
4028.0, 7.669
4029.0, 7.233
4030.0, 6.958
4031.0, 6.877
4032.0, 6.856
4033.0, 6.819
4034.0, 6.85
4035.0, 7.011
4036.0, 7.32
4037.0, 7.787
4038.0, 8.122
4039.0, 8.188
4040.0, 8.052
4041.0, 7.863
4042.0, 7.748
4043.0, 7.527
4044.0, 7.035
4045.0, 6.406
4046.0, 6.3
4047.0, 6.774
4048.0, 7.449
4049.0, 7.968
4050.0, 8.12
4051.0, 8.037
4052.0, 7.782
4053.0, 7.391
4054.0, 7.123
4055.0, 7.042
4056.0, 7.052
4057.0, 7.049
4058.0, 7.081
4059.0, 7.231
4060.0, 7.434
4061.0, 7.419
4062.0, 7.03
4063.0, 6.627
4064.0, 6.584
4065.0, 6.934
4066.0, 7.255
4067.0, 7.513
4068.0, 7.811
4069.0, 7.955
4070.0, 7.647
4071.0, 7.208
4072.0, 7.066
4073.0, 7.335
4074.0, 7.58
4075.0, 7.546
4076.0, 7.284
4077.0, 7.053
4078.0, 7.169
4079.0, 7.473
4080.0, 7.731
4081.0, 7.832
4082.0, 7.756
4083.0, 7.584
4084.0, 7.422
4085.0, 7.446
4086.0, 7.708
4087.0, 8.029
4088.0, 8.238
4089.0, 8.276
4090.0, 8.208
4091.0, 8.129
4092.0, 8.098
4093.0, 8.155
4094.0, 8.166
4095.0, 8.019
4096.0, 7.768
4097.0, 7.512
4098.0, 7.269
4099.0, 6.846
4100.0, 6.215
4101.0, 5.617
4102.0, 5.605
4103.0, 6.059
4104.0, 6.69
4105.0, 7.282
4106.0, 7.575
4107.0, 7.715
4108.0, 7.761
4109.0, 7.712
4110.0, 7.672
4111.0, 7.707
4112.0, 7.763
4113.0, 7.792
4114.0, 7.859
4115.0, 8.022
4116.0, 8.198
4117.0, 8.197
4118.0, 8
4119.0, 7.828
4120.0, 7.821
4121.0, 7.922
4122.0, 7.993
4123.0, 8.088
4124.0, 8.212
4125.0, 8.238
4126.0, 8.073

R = 6.8 angstroms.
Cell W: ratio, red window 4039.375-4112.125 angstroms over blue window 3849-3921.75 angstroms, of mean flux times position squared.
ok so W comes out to 1.40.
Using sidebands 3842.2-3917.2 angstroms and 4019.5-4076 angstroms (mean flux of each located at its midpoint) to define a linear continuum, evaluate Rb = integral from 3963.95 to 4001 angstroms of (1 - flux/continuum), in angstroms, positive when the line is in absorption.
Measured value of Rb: 5.8 angstroms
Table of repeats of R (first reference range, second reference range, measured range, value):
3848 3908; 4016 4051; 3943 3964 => 3.3 angstroms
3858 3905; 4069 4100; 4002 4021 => -1.5 angstroms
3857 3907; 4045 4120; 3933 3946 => 6.1 angstroms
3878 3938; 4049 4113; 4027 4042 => -1.4 angstroms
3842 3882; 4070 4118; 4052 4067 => 0.3 angstroms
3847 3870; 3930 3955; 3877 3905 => -1.8 angstroms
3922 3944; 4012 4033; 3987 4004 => -3.3 angstroms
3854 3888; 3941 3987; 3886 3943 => 6.0 angstroms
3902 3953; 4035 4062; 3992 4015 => -3.7 angstroms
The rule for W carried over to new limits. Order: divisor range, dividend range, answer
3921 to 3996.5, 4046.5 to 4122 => 1.62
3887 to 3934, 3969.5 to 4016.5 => 1.35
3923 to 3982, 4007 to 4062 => 1.80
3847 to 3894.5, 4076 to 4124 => 1.49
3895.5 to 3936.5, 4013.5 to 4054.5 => 1.60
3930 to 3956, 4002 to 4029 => 1.86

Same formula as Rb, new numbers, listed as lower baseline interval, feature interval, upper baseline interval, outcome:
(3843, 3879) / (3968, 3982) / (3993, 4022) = 4.8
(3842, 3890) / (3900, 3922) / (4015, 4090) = 0.6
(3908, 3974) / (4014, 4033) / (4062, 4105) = -4.2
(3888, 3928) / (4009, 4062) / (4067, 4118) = -3.7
